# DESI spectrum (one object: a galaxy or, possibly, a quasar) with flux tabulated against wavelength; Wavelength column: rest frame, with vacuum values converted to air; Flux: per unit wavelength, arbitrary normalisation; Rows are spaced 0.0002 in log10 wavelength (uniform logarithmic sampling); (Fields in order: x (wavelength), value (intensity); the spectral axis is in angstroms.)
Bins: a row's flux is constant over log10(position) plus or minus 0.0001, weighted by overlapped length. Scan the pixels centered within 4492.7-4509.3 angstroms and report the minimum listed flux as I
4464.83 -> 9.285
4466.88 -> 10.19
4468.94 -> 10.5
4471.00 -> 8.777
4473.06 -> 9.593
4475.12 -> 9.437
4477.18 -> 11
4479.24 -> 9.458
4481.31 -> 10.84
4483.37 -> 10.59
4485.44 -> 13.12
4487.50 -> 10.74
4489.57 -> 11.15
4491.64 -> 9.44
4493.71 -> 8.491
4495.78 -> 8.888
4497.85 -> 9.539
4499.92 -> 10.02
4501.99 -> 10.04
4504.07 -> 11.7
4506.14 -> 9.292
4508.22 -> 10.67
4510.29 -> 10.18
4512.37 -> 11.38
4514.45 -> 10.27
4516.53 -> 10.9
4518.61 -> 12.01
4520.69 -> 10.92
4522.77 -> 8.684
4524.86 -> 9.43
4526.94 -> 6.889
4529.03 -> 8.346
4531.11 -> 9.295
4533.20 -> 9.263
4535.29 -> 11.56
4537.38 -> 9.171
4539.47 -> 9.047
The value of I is 8.491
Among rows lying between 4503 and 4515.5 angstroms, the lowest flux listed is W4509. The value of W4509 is 9.292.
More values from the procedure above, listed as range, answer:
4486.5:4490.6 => 10.74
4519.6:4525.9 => 8.684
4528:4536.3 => 8.346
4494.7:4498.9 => 8.888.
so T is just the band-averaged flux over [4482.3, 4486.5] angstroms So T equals 11.9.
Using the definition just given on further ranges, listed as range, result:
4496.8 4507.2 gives 10.1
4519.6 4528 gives 8.99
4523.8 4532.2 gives 8.49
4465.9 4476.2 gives 9.7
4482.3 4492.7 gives 11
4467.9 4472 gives 9.64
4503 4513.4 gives 10.6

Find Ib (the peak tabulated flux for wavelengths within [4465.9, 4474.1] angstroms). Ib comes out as 10.5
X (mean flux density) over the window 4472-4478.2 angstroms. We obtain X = 10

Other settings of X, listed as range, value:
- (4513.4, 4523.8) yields 10.6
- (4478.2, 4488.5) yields 11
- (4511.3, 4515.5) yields 10.8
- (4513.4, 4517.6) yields 10.6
